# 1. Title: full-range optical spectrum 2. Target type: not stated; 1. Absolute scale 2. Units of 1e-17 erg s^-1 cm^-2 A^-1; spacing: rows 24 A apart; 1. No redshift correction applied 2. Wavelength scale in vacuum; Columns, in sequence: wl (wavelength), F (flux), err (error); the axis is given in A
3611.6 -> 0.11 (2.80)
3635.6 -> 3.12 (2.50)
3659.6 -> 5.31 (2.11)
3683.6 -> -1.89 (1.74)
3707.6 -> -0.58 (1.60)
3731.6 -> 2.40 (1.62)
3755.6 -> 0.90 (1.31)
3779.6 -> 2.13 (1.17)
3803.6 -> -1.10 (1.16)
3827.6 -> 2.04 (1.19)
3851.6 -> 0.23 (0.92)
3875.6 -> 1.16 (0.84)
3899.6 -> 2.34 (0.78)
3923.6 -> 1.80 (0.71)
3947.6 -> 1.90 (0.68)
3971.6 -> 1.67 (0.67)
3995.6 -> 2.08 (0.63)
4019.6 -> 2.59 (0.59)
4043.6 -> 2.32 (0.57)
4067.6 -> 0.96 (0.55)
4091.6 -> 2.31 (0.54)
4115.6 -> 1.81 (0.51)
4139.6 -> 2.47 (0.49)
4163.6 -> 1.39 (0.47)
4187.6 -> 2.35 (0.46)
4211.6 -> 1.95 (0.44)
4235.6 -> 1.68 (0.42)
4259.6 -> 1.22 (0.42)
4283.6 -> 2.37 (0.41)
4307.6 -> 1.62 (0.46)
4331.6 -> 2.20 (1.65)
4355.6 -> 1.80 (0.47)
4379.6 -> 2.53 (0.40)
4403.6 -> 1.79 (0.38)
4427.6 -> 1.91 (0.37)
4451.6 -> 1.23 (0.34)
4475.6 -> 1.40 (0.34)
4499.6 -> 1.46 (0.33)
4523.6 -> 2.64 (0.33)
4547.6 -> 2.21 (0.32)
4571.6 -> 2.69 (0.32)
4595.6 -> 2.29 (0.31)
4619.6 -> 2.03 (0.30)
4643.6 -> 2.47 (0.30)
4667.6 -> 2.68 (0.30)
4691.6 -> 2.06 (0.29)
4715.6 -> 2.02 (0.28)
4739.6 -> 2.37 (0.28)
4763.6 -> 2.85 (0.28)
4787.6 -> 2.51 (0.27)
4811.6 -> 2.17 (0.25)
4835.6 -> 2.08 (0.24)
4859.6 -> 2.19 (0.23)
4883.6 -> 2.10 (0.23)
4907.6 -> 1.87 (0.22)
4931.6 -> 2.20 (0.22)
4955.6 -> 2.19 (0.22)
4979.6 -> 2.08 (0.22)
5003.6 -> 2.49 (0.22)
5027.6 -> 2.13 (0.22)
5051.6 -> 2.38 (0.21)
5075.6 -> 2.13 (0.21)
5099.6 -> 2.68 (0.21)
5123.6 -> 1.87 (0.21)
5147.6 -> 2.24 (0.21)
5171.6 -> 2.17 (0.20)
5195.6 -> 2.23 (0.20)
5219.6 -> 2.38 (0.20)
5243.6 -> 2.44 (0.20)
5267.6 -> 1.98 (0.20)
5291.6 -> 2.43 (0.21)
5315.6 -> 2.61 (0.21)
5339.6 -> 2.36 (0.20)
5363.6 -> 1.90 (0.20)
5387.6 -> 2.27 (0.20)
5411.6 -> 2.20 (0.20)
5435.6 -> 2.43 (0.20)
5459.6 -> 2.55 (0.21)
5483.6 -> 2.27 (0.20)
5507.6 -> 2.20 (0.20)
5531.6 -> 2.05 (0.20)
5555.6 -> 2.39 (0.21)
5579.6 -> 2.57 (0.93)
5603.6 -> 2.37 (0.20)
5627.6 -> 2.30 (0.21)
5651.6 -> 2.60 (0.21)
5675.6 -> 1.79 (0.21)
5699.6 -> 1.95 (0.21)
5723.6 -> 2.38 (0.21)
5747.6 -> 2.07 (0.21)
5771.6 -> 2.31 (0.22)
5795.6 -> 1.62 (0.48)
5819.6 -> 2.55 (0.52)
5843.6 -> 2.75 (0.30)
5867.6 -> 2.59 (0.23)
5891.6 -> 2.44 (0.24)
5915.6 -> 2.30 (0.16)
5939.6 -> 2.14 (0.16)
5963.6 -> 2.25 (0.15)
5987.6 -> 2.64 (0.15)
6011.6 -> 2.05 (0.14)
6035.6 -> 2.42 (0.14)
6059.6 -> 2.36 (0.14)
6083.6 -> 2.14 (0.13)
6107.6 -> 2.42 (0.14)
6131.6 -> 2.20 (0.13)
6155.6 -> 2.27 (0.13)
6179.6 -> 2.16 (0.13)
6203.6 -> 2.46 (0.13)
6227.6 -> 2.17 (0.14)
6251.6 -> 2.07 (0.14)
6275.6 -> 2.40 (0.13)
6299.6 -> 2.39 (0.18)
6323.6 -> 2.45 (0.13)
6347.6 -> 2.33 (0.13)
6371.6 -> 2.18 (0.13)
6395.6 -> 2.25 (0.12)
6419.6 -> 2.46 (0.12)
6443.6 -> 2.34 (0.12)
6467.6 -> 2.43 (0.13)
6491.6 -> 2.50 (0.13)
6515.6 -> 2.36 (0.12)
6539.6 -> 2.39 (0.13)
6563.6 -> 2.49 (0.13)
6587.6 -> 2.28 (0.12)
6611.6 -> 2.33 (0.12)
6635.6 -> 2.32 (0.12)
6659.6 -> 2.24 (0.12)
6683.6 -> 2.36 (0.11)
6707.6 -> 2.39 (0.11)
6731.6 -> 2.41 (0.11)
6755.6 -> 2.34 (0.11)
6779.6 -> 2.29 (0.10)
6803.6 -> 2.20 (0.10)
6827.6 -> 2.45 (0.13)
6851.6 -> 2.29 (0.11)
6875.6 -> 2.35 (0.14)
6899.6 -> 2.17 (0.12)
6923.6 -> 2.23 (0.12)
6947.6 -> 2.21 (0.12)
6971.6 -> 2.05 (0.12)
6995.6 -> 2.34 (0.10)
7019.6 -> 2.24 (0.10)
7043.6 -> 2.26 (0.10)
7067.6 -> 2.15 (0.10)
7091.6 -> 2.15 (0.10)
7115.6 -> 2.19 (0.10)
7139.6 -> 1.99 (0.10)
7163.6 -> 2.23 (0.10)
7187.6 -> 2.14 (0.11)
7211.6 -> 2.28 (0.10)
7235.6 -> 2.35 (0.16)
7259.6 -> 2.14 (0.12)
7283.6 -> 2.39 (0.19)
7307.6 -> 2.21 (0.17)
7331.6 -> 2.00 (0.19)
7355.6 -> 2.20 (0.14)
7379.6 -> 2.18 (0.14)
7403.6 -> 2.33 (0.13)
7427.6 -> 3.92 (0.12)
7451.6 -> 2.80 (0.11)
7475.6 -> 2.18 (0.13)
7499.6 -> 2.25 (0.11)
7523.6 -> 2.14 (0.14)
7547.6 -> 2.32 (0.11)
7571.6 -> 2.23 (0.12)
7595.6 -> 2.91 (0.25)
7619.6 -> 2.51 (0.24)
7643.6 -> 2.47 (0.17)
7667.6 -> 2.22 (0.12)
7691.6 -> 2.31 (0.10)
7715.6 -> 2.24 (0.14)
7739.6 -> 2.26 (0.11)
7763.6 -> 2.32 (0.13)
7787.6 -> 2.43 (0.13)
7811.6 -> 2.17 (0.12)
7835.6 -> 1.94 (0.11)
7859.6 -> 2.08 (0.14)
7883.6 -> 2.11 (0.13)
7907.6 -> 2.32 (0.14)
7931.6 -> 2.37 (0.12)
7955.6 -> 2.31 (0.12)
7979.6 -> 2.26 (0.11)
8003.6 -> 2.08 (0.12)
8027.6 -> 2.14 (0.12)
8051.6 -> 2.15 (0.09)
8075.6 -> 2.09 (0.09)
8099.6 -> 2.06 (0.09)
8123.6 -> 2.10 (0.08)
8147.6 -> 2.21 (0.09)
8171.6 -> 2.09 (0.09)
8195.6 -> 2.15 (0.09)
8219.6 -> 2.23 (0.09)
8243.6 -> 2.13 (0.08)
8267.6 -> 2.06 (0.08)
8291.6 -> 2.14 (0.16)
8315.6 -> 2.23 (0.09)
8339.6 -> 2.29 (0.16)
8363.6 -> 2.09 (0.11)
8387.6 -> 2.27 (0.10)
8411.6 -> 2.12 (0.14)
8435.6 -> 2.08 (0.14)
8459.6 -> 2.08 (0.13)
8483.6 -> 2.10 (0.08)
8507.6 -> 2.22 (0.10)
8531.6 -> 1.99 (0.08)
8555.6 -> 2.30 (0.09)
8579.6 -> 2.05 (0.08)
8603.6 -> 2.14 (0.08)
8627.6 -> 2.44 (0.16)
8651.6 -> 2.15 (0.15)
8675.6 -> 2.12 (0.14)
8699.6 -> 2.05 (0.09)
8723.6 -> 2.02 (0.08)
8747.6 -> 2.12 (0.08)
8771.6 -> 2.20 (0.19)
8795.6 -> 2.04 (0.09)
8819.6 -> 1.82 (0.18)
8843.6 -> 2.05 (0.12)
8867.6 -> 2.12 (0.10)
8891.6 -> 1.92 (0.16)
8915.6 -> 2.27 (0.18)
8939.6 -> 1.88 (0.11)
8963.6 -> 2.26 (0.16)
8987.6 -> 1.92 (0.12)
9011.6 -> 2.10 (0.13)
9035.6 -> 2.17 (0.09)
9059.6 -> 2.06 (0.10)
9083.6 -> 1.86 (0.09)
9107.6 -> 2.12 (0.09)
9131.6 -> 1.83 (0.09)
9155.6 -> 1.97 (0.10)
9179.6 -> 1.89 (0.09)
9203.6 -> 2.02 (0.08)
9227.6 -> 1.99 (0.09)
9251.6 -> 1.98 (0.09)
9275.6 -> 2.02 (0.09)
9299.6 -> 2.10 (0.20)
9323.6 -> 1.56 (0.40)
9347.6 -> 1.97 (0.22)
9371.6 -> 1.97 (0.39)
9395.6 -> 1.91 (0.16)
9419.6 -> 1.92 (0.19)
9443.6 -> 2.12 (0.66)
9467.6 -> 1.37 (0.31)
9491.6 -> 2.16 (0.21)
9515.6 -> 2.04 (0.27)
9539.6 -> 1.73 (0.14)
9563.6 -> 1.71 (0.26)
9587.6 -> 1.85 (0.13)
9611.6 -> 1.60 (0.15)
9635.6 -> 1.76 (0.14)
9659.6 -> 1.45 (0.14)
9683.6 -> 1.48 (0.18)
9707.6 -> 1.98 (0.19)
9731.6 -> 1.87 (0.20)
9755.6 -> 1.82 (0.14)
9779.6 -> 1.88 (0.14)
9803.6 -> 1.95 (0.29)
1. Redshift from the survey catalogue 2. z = 0.13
